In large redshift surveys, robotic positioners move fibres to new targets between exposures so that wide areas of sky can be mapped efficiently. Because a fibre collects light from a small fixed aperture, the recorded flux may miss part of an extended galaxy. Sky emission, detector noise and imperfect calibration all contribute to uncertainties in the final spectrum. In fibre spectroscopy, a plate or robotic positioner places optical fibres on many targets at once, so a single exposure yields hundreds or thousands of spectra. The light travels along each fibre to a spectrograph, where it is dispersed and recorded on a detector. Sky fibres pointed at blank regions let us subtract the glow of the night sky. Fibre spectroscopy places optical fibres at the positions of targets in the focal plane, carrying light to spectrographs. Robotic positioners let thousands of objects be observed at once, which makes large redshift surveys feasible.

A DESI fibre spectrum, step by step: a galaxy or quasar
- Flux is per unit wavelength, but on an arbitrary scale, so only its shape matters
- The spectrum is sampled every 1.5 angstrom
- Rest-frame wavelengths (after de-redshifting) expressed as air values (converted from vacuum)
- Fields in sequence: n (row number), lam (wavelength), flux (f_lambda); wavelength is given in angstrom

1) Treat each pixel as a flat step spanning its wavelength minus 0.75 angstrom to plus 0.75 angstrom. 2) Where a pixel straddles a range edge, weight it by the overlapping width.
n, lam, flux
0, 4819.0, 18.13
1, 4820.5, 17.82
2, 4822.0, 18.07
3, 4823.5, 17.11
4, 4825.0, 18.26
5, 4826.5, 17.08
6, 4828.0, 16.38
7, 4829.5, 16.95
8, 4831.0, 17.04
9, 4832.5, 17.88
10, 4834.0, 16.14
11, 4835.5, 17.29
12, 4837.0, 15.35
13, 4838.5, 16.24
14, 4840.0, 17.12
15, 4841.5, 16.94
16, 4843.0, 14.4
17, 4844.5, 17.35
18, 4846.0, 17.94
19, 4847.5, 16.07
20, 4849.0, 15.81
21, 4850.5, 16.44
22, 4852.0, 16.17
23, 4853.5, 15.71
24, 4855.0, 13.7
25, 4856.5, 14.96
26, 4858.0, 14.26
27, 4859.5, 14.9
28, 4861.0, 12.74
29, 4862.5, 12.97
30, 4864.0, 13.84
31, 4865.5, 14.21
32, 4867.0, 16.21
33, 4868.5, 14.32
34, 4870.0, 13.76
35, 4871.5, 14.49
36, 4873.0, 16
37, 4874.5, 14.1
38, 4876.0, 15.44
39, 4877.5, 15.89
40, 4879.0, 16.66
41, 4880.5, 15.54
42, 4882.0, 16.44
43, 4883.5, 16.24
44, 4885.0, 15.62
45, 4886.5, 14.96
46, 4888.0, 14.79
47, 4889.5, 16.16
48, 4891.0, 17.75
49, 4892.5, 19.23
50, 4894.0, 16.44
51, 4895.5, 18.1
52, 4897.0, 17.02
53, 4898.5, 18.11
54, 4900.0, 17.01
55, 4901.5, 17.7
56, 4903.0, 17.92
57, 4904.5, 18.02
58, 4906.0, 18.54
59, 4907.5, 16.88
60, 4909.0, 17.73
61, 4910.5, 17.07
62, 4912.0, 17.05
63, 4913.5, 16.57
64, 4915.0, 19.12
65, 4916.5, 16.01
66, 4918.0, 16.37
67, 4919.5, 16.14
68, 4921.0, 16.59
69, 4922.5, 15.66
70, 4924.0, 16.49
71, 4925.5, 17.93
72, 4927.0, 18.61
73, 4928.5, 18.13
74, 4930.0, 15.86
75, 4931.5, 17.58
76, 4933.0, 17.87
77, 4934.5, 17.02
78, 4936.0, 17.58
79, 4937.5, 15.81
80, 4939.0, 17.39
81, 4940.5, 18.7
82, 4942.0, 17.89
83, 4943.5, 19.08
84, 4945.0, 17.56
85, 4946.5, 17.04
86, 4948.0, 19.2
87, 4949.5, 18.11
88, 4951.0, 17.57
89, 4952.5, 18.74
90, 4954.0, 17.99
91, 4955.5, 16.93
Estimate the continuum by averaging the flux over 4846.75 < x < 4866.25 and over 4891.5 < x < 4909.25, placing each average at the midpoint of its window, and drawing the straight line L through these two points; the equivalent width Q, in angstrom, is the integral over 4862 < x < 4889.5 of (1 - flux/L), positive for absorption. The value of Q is 1.59 angstrom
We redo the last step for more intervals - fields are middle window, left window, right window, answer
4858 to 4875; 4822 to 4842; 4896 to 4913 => 2.9 angstrom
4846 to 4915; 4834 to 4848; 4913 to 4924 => 2.2 angstrom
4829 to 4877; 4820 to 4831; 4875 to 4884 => 3.3 angstrom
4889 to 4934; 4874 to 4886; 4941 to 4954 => -1.3 angstrom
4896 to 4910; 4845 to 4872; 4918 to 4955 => -1.1 angstrom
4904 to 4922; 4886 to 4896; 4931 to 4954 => 0.1 angstrom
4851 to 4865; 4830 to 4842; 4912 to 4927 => 2.0 angstrom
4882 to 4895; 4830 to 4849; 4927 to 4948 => 0.5 angstrom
